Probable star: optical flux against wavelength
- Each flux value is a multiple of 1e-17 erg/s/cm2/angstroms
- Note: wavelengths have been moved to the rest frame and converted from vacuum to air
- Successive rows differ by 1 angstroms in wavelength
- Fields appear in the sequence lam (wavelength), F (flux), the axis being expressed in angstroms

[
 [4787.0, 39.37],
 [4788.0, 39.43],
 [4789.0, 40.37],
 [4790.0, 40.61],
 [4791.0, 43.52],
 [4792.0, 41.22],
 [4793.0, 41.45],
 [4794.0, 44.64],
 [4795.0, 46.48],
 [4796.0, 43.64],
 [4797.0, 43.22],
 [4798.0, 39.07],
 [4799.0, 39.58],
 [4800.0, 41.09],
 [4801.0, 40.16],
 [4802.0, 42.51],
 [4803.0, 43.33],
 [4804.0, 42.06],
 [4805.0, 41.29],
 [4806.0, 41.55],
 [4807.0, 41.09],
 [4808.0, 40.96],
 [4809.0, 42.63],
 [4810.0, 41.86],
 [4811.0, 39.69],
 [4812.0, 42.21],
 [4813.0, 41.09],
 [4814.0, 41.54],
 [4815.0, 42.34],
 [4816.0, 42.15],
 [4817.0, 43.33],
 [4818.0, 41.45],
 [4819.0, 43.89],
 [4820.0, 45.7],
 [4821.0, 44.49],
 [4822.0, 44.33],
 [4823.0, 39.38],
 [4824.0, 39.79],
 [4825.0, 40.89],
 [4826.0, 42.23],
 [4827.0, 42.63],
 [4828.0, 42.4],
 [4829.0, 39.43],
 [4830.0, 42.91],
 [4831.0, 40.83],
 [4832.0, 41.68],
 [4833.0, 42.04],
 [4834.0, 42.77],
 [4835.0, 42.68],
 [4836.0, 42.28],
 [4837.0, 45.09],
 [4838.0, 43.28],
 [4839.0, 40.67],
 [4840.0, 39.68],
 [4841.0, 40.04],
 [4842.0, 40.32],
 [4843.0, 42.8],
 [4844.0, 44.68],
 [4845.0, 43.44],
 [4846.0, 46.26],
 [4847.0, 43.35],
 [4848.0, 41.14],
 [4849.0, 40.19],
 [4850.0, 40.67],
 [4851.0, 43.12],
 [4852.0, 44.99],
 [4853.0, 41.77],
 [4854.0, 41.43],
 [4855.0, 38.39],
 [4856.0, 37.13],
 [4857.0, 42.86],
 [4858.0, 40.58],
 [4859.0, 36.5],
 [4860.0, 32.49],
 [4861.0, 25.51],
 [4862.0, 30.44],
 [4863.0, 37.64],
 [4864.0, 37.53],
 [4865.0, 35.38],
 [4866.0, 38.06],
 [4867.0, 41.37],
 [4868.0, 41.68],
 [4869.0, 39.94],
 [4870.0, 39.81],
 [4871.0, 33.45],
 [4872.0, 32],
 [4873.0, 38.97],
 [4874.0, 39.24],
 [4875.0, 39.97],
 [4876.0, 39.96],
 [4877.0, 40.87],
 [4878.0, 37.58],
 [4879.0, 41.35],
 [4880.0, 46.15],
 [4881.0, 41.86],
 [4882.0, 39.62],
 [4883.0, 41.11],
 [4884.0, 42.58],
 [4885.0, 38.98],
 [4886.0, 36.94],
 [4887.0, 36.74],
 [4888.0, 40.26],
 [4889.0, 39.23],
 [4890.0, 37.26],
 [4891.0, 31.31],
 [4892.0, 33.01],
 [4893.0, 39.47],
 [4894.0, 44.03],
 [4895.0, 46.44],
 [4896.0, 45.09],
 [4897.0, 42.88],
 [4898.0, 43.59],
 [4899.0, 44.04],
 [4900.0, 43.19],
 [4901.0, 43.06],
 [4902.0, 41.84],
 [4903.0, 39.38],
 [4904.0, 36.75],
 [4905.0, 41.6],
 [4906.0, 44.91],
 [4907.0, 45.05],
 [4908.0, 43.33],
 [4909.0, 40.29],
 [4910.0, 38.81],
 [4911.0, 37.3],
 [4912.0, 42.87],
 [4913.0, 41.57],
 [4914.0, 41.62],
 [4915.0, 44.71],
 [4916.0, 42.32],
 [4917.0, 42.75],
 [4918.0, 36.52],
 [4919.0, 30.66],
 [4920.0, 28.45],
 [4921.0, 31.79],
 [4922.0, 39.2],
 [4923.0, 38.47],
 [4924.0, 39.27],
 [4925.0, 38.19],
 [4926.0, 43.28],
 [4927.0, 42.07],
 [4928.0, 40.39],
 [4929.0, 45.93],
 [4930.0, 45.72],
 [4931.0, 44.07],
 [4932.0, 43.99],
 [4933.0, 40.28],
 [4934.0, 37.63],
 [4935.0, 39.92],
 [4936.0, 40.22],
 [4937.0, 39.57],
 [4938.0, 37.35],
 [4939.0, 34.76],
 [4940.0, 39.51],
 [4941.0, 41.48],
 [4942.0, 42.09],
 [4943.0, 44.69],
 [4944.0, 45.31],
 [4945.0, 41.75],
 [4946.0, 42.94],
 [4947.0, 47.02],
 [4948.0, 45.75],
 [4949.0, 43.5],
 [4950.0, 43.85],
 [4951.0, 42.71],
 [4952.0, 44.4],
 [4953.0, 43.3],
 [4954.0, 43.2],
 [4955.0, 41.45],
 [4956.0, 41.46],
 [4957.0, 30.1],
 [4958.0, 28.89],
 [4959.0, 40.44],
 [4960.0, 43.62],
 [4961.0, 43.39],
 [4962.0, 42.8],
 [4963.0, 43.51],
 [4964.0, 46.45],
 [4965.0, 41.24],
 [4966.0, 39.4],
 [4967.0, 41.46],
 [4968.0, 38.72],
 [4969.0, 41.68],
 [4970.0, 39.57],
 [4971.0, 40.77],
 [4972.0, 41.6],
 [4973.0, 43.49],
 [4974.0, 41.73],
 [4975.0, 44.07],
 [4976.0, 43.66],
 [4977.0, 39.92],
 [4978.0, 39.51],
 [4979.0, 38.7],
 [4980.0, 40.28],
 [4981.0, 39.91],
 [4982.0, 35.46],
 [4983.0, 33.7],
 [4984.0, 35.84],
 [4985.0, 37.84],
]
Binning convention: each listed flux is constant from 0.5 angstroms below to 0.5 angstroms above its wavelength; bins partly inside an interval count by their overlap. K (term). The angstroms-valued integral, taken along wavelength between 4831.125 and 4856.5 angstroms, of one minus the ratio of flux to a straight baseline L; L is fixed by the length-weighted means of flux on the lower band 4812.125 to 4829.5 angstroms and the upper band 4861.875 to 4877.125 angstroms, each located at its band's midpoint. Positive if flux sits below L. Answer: -1.1 angstroms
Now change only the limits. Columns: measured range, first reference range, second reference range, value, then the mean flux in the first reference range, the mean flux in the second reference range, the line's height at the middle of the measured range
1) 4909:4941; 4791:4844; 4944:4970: 1.6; 42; 41.7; 41.8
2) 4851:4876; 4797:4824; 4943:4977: 2.4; 41.9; 41.9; 41.9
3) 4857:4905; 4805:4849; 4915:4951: 2.6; 42.1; 40.7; 41.4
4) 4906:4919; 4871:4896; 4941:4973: -0.3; 39.4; 41.9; 40.4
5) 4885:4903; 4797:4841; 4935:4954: 0.7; 41.9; 42.2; 42.1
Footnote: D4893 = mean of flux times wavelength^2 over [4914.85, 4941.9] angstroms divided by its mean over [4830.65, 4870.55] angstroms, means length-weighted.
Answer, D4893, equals 1.01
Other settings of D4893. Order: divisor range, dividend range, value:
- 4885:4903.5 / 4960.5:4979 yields 1.07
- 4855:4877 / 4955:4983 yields 1.13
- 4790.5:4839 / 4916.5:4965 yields 1.02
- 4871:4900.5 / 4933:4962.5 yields 1.05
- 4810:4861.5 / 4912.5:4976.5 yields 1.04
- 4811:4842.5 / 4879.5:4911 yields 1.00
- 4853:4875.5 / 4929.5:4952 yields 1.16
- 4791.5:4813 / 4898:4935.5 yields 1.02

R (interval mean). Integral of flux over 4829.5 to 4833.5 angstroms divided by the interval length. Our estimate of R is 41.9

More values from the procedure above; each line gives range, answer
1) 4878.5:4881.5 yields 43.1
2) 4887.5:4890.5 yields 38.9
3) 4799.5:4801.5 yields 40.6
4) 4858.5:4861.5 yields 31.5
